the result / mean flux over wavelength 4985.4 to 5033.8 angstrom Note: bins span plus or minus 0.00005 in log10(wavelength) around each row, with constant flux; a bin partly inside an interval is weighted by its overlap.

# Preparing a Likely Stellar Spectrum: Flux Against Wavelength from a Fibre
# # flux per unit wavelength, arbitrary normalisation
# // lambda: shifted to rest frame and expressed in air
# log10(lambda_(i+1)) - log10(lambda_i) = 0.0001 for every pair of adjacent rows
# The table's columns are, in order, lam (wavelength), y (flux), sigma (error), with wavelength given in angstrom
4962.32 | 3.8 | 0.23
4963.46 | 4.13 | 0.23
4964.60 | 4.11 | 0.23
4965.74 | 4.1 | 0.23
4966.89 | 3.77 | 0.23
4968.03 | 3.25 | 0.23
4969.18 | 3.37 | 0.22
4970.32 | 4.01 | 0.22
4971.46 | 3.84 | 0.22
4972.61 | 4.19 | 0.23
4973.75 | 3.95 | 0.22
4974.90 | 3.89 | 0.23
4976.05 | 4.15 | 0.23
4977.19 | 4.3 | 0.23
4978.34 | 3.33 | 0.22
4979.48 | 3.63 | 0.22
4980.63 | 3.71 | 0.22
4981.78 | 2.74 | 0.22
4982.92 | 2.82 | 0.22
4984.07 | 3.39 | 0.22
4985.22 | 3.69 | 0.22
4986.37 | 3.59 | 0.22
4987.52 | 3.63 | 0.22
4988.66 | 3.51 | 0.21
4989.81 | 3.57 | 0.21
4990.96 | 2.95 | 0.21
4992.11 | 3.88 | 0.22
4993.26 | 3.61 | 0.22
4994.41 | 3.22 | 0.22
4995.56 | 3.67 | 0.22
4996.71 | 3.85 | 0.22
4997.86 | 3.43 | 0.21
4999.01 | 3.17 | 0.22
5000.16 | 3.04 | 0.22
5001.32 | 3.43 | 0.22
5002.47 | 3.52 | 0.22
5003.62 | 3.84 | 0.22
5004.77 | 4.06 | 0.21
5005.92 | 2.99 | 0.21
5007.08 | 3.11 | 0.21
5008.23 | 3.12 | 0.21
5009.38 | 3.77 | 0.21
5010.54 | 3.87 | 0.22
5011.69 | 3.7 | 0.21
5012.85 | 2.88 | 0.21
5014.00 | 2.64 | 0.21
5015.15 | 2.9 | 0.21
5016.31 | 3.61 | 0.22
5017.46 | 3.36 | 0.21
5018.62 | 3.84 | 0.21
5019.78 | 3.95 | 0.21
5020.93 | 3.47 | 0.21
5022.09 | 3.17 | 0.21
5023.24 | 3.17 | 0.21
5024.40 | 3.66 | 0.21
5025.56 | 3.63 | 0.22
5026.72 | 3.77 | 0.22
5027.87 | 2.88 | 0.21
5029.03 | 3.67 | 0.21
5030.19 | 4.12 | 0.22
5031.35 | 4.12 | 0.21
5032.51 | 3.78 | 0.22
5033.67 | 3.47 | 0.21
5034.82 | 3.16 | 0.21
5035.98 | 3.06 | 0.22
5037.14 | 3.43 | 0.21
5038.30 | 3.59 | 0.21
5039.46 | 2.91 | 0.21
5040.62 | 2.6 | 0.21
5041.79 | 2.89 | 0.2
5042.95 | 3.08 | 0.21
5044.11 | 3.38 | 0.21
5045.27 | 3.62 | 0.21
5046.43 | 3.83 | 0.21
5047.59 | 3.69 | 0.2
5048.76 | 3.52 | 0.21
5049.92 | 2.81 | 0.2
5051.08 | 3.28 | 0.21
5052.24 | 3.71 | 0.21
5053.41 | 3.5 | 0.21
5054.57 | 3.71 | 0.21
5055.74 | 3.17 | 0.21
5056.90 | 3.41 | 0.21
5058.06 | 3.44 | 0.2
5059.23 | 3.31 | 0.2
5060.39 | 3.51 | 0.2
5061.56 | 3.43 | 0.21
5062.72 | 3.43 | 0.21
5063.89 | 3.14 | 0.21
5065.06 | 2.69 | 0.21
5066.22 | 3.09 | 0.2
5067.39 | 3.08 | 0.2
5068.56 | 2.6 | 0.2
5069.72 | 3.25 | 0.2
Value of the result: 3.49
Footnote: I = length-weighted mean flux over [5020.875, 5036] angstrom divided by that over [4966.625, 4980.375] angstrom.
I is 0.9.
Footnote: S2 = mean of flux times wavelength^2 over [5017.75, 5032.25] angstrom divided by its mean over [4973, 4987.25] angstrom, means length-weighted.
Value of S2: 1.0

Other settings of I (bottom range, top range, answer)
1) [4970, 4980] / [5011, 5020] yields 0.85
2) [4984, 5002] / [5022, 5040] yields 1.00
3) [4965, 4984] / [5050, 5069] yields 0.89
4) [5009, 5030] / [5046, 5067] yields 0.98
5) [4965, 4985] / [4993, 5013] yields 0.94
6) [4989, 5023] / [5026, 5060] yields 0.99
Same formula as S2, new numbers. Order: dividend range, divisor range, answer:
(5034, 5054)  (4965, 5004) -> 0.94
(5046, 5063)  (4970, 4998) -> 0.98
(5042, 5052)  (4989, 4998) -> 0.98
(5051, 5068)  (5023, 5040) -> 0.96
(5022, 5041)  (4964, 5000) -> 0.97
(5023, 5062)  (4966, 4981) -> 0.92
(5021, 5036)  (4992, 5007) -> 1.02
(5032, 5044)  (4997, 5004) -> 0.95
